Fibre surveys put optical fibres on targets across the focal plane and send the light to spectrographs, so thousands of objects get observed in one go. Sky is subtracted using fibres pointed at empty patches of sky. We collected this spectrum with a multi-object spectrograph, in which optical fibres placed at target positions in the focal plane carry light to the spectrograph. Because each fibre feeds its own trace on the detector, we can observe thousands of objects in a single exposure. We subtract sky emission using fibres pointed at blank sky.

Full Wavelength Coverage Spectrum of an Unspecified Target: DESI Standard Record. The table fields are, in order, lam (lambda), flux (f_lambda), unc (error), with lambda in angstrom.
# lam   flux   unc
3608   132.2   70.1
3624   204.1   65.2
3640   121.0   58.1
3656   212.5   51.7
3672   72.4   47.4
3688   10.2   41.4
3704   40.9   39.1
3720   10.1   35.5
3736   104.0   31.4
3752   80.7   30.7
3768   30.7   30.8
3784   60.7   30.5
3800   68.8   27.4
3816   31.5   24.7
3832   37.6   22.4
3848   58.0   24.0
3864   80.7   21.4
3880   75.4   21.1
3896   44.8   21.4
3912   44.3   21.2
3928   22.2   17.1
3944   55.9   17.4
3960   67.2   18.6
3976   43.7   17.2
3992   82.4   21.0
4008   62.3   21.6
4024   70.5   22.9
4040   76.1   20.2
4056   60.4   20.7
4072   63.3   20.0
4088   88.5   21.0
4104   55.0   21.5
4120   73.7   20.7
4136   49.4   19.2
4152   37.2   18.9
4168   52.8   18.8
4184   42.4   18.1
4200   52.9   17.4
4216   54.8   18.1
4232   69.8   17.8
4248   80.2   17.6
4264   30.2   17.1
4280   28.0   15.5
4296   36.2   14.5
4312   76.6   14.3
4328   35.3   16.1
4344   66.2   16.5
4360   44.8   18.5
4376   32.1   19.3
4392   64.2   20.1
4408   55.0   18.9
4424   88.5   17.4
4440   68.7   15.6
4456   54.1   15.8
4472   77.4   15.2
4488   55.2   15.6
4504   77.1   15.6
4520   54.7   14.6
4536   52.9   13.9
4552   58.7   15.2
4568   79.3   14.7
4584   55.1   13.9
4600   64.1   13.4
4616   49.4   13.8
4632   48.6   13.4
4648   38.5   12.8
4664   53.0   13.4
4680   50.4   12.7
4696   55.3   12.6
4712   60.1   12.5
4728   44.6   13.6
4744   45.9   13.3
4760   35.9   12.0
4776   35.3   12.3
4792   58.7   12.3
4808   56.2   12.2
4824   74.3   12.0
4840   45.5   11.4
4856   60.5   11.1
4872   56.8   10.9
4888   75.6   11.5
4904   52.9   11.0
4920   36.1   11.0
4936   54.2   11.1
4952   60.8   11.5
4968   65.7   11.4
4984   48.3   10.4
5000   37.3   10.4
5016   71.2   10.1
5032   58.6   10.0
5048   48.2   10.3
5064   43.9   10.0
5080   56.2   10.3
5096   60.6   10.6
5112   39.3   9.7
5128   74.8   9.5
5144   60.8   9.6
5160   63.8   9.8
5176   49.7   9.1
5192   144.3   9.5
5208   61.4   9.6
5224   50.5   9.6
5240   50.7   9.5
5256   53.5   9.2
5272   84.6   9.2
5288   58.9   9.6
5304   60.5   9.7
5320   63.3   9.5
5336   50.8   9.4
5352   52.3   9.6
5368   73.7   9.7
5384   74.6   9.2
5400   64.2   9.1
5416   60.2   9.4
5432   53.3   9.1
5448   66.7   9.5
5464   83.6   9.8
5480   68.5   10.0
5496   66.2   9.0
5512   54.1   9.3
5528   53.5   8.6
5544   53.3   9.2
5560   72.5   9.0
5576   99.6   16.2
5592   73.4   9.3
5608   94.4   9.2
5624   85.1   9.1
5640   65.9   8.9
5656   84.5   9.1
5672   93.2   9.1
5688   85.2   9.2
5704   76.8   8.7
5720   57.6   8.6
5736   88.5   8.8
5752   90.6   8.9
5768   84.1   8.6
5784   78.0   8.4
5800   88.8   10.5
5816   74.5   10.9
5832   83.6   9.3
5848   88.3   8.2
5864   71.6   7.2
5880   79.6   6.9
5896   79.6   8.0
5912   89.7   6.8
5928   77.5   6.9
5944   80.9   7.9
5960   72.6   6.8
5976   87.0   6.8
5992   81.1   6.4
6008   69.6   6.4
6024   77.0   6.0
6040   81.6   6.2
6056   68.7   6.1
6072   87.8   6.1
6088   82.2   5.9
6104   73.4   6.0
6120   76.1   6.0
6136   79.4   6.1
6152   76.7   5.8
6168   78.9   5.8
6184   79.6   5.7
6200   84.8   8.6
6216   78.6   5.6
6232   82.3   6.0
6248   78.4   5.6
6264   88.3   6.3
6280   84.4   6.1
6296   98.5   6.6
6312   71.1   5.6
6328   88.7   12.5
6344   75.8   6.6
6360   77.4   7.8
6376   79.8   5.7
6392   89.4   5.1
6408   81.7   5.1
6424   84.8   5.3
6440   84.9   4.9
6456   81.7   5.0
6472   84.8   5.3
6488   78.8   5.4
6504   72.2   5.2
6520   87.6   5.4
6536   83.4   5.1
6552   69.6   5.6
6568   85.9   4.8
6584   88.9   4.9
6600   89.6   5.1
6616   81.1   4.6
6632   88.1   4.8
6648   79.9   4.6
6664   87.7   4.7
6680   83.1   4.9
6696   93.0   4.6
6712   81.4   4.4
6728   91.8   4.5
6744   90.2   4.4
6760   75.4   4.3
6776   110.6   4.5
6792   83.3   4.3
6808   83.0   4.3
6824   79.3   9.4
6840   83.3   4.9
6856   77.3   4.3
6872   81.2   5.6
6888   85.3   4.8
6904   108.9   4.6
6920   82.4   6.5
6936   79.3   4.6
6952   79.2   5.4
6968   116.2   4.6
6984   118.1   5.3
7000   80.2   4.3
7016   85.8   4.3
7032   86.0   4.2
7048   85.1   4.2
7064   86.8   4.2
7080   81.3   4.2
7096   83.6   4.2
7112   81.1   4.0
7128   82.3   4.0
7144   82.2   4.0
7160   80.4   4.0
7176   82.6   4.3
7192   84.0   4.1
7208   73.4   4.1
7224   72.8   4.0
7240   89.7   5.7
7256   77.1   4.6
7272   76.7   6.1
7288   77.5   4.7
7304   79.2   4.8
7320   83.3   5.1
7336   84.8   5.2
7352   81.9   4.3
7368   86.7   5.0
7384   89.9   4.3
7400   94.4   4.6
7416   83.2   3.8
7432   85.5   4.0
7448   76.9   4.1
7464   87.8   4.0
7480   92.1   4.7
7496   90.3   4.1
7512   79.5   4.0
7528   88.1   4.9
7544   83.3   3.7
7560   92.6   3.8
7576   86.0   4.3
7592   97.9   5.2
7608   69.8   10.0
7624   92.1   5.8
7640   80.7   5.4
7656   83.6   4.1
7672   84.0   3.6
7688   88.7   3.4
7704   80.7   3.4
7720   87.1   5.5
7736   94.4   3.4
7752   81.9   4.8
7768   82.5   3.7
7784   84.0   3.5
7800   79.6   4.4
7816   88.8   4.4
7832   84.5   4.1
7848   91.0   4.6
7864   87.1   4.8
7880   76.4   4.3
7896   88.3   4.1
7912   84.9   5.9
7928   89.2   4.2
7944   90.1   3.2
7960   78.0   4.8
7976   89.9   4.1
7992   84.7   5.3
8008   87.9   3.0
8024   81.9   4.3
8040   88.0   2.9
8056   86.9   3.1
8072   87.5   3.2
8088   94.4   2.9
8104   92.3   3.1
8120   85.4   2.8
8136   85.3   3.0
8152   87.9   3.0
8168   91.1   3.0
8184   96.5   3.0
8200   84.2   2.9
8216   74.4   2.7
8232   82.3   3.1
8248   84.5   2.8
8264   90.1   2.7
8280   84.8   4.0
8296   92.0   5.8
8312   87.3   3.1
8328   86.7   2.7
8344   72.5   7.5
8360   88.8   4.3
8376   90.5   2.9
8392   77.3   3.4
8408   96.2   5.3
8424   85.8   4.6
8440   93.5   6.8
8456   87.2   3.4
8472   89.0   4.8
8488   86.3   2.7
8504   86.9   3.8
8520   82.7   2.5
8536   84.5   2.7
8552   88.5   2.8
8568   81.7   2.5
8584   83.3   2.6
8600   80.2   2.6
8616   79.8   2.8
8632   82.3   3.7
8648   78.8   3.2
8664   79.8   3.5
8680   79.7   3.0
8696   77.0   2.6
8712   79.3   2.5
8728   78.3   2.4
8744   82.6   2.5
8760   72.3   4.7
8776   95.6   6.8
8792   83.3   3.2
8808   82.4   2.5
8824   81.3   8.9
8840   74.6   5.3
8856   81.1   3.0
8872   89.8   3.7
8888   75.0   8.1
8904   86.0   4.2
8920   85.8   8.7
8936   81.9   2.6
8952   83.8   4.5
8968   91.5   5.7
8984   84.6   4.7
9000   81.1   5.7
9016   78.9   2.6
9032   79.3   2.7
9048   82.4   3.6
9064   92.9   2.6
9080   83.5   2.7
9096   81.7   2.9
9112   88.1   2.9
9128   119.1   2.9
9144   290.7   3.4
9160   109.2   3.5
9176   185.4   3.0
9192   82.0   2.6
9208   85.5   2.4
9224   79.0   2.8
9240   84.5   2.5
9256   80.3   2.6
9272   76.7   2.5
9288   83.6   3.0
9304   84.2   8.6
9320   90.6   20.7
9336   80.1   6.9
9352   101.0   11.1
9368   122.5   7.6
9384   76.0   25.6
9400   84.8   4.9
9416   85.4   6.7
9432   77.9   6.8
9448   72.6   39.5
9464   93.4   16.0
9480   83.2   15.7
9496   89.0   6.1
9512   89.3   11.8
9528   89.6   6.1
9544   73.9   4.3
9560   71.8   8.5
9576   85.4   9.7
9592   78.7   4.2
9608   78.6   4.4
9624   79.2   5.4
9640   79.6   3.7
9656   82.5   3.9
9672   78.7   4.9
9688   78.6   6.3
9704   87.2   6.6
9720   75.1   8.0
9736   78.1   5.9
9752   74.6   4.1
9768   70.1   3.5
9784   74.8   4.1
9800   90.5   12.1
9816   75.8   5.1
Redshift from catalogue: 0.39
